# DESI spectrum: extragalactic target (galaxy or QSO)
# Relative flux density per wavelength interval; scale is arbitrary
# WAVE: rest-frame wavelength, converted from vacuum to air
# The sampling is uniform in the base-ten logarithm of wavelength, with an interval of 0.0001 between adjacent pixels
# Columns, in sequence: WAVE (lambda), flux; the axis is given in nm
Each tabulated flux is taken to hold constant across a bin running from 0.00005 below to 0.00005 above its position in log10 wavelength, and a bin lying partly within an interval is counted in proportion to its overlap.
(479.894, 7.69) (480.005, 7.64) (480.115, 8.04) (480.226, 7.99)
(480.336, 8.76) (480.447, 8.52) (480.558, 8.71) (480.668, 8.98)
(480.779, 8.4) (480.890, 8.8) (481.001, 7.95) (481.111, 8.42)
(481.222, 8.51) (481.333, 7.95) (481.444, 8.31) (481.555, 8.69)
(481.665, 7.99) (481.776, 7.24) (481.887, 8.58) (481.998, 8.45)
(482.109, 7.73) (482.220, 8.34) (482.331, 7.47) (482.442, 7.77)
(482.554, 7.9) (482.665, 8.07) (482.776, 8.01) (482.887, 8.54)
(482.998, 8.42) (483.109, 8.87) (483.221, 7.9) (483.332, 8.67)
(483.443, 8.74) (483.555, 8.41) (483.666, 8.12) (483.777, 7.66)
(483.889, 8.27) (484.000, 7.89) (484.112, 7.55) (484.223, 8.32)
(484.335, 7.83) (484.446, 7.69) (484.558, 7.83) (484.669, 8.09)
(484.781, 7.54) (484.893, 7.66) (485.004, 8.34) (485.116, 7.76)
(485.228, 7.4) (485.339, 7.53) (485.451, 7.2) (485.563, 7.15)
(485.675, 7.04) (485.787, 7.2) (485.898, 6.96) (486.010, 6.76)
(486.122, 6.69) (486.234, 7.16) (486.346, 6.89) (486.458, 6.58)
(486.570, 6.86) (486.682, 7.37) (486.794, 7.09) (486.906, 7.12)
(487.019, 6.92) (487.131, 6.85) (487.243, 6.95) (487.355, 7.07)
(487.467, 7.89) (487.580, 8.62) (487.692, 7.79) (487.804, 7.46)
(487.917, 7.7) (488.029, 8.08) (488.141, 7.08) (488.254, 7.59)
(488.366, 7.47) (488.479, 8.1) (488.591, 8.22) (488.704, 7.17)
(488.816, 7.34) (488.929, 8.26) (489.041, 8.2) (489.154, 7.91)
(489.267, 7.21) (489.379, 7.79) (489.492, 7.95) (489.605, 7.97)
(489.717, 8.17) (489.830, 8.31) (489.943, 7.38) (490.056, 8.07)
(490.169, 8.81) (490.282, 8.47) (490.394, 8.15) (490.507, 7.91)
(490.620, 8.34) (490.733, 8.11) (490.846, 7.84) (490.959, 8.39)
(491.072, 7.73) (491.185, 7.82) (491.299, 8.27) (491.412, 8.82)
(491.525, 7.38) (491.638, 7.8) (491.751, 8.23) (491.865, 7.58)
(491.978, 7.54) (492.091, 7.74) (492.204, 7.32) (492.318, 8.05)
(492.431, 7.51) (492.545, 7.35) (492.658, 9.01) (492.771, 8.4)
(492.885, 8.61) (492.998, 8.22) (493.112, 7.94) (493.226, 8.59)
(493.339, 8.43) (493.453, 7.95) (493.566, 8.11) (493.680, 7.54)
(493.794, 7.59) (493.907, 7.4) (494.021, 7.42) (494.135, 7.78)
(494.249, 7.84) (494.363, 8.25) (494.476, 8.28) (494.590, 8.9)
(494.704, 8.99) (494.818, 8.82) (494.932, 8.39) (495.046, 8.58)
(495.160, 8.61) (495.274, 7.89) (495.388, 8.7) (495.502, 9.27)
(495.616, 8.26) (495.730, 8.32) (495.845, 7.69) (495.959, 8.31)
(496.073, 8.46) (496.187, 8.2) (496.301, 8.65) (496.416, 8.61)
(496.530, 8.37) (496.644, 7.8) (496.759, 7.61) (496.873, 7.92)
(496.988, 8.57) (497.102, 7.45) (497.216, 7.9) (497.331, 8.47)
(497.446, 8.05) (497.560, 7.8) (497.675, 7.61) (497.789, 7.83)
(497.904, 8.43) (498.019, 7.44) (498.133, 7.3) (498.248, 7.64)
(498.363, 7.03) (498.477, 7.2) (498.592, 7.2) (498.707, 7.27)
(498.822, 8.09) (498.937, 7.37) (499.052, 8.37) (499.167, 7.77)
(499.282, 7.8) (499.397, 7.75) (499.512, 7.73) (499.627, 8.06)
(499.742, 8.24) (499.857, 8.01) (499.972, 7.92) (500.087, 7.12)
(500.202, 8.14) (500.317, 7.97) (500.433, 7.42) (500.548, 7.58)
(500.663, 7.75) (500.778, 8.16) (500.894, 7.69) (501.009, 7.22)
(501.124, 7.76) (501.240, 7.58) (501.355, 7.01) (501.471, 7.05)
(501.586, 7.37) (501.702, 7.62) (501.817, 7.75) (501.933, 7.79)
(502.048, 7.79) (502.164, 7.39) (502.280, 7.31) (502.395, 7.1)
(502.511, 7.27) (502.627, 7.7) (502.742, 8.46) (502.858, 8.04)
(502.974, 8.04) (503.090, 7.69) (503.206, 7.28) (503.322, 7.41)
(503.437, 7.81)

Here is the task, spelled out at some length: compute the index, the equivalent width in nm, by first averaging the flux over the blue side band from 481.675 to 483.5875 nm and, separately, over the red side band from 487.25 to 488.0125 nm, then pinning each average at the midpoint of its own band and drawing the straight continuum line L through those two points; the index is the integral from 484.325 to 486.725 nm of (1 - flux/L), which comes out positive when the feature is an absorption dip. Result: 0.18 nm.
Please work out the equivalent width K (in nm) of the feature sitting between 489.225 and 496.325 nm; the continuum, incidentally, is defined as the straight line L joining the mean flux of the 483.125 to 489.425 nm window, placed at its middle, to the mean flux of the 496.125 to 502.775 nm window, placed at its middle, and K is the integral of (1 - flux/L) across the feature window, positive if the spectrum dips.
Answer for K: -0.41 nm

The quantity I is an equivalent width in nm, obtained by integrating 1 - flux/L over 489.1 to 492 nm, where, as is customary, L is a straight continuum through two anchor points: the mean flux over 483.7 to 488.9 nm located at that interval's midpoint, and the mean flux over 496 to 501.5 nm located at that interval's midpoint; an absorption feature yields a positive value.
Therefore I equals -0.16 nm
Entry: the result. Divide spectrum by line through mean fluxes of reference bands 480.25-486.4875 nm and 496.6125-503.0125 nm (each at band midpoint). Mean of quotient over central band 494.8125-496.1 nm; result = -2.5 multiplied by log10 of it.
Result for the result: -0.09 mag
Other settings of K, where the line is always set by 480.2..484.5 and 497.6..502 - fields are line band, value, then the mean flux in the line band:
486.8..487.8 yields 0.08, 7.39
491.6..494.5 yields -0.02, 7.94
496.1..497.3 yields -0.06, 8.13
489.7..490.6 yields -0.02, 8.16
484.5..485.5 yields 0.05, 7.71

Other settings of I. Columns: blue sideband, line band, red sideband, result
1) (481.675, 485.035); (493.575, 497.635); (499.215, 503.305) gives -0.21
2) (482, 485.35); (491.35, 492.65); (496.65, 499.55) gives 0.01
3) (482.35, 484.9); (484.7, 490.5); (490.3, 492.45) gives 0.32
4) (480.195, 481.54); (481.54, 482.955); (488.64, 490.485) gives 0.06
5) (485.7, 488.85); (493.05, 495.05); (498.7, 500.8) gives -0.14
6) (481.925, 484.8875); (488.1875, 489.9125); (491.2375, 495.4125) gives 0.05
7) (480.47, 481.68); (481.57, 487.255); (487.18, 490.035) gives 0.32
